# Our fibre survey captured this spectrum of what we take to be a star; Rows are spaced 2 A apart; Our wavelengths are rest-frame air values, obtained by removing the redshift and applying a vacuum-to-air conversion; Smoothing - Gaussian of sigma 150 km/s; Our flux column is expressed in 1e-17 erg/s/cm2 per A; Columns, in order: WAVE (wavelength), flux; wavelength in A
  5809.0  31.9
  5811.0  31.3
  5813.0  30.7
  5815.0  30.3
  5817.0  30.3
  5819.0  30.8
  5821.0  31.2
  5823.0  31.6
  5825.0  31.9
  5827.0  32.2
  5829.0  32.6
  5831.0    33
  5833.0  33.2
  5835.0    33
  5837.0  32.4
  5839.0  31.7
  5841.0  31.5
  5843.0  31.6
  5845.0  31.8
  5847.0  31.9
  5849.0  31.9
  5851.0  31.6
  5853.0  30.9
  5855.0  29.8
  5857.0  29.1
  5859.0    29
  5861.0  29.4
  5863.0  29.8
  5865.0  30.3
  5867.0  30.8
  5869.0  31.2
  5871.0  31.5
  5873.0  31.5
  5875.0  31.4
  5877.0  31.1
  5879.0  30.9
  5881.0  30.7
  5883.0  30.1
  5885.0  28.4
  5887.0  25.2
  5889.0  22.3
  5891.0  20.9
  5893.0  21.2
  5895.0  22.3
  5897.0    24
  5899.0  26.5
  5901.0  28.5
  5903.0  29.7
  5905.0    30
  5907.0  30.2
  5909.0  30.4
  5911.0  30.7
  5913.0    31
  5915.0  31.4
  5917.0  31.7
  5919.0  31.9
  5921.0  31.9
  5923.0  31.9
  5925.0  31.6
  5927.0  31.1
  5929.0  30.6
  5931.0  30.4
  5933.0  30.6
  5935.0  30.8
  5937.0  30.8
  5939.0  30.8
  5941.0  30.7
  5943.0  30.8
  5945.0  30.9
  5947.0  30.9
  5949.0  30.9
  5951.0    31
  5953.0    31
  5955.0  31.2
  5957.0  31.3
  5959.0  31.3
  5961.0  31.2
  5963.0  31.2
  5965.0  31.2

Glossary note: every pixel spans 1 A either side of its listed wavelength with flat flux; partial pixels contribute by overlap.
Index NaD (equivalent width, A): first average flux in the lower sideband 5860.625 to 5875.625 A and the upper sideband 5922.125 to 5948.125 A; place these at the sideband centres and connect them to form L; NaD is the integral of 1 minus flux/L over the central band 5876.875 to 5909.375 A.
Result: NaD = 4.0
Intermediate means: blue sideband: 30.8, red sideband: 30.9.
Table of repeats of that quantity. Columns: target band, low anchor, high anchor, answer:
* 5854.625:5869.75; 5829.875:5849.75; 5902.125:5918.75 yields 0.9 A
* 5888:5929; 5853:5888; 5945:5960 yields 2.7 A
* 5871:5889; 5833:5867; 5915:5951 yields 0.9 A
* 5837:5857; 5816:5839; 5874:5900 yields -0.7 A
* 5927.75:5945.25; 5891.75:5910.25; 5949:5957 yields -0.6 A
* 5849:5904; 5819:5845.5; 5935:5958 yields 5.5 A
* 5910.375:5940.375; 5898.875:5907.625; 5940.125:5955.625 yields -1.1 A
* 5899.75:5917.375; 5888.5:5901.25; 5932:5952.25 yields -3.3 A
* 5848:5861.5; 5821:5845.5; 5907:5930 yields 0.7 A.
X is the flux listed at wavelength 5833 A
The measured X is 33.2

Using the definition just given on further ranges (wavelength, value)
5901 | 28.5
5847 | 31.9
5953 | 31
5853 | 30.9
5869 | 31.2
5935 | 30.8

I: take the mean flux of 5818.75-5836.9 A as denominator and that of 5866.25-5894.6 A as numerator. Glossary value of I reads 0.88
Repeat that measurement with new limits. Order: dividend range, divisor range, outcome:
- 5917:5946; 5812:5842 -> 0.98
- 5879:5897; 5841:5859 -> 0.82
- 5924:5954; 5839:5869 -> 1.00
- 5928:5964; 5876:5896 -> 1.17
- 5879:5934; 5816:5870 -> 0.92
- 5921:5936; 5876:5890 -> 1.09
